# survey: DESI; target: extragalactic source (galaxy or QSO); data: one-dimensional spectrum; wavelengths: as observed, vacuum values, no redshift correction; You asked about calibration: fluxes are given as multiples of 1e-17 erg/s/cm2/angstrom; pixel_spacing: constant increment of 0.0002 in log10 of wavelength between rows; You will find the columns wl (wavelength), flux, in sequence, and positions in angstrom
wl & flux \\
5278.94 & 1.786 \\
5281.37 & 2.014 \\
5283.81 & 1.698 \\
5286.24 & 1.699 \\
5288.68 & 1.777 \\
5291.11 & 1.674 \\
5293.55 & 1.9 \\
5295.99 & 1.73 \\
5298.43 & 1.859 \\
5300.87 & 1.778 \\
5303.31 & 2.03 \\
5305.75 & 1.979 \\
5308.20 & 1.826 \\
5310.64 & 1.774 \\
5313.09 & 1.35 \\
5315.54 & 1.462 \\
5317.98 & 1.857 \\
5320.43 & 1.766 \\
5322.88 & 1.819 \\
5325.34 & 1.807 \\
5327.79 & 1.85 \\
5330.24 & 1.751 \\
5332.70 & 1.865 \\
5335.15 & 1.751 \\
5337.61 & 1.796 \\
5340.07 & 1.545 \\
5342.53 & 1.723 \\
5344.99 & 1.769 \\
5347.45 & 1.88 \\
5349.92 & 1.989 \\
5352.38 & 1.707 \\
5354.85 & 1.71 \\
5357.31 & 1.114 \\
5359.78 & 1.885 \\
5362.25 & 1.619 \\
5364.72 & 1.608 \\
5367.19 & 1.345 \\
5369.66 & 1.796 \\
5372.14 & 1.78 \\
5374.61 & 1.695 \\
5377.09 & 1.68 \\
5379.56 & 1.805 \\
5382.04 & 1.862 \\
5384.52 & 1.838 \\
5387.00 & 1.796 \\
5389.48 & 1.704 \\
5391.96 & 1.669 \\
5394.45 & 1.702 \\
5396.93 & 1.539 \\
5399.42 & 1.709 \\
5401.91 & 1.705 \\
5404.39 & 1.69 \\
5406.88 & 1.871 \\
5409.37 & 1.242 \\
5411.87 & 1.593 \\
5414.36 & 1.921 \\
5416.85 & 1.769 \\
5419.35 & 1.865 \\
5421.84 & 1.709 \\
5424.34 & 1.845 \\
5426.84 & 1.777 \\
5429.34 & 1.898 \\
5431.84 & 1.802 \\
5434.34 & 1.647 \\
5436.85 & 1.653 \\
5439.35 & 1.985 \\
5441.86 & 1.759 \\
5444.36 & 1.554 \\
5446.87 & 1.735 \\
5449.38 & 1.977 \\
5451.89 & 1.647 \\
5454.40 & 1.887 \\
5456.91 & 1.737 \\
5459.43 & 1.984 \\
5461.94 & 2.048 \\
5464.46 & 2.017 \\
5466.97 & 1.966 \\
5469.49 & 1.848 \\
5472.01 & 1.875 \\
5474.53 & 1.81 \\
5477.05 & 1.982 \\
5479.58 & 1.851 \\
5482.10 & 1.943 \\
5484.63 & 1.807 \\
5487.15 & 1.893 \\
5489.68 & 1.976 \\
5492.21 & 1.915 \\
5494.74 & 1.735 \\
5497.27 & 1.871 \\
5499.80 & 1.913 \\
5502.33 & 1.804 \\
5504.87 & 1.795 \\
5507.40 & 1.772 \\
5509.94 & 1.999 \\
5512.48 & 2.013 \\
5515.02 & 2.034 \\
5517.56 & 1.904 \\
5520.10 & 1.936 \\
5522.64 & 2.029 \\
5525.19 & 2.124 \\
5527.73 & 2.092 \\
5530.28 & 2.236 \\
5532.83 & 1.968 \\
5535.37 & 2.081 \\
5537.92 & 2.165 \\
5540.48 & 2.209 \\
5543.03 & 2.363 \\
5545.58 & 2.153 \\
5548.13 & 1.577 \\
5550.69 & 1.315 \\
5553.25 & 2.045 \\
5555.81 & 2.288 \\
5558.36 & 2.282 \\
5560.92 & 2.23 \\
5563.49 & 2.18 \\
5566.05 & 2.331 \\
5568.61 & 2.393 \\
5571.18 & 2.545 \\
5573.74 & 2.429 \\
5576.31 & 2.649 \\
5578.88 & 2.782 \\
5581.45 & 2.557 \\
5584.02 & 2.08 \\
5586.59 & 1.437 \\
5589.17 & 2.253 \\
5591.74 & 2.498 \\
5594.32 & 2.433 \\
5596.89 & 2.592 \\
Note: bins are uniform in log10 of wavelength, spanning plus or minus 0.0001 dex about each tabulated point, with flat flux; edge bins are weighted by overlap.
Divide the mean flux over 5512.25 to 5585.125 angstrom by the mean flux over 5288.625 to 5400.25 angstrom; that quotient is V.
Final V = 1.3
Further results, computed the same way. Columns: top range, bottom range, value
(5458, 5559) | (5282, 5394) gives 1.13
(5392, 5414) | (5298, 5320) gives 0.93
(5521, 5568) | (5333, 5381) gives 1.23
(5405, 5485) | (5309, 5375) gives 1.06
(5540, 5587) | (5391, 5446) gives 1.29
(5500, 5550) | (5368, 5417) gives 1.17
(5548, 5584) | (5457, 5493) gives 1.19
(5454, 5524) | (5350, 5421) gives 1.13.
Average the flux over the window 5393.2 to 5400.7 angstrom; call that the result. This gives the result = 1.65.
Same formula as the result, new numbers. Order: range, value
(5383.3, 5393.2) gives 1.75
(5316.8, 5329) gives 1.82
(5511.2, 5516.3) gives 2.02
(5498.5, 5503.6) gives 1.86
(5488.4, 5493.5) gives 1.94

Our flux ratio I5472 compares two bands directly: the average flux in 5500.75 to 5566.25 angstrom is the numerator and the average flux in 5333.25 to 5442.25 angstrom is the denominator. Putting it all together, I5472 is 1.18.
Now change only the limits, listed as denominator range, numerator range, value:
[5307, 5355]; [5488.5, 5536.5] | 1.12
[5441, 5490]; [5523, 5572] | 1.14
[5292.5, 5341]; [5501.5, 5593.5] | 1.20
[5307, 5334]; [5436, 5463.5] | 1.05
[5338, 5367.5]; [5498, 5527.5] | 1.16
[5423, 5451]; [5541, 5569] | 1.18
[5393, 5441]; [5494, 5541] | 1.14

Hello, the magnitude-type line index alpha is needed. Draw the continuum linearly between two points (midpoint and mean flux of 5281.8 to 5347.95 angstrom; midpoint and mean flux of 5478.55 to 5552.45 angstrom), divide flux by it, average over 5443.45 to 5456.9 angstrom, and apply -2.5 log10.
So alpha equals 0.08 mag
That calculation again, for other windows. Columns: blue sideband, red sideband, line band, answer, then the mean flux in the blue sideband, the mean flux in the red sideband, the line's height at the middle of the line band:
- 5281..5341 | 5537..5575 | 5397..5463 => 0.12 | 1.77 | 2.17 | 1.96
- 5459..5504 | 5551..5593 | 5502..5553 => 0.06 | 1.9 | 2.29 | 2.1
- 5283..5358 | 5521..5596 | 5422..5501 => 0.10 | 1.75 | 2.2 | 2.02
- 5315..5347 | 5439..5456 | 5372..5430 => 0.02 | 1.76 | 1.78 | 1.77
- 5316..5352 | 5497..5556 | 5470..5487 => 0.03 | 1.79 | 1.98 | 1.93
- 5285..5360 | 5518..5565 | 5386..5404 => 0.10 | 1.75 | 2.07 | 1.86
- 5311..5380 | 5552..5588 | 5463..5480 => 0.07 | 1.7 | 2.3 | 2.04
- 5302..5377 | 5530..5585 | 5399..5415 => 0.13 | 1.73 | 2.22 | 1.88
